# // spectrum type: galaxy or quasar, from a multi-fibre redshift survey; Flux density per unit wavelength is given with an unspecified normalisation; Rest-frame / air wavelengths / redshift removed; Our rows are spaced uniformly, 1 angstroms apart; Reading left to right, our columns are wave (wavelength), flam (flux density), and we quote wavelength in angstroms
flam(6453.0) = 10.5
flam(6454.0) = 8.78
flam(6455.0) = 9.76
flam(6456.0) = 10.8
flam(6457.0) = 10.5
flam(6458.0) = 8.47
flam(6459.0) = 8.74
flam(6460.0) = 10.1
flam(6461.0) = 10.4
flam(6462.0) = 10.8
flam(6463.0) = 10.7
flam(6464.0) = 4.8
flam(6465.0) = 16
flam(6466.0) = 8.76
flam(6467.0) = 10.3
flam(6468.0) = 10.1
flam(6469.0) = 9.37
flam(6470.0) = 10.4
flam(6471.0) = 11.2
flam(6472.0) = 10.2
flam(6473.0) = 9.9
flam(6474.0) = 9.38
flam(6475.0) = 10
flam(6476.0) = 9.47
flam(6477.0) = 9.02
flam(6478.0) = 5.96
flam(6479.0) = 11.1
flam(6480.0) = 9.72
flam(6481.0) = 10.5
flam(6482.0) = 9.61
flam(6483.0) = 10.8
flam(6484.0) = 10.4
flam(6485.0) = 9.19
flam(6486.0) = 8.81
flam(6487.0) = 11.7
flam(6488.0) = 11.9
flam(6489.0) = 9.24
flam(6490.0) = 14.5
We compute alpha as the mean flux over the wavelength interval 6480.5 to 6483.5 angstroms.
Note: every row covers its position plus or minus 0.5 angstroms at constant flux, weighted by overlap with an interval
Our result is 10.3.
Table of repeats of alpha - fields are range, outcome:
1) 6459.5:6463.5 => 10.5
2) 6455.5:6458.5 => 9.92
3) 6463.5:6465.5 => 10.4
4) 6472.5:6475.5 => 9.76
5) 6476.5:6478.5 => 7.49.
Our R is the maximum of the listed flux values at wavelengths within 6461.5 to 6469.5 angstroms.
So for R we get 16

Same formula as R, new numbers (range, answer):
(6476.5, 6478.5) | 9.02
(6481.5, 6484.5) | 10.8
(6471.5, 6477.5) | 10.2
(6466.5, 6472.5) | 11.2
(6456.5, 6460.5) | 10.5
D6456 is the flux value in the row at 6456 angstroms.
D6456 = 10.8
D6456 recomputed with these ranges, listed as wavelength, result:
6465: 16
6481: 10.5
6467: 10.3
